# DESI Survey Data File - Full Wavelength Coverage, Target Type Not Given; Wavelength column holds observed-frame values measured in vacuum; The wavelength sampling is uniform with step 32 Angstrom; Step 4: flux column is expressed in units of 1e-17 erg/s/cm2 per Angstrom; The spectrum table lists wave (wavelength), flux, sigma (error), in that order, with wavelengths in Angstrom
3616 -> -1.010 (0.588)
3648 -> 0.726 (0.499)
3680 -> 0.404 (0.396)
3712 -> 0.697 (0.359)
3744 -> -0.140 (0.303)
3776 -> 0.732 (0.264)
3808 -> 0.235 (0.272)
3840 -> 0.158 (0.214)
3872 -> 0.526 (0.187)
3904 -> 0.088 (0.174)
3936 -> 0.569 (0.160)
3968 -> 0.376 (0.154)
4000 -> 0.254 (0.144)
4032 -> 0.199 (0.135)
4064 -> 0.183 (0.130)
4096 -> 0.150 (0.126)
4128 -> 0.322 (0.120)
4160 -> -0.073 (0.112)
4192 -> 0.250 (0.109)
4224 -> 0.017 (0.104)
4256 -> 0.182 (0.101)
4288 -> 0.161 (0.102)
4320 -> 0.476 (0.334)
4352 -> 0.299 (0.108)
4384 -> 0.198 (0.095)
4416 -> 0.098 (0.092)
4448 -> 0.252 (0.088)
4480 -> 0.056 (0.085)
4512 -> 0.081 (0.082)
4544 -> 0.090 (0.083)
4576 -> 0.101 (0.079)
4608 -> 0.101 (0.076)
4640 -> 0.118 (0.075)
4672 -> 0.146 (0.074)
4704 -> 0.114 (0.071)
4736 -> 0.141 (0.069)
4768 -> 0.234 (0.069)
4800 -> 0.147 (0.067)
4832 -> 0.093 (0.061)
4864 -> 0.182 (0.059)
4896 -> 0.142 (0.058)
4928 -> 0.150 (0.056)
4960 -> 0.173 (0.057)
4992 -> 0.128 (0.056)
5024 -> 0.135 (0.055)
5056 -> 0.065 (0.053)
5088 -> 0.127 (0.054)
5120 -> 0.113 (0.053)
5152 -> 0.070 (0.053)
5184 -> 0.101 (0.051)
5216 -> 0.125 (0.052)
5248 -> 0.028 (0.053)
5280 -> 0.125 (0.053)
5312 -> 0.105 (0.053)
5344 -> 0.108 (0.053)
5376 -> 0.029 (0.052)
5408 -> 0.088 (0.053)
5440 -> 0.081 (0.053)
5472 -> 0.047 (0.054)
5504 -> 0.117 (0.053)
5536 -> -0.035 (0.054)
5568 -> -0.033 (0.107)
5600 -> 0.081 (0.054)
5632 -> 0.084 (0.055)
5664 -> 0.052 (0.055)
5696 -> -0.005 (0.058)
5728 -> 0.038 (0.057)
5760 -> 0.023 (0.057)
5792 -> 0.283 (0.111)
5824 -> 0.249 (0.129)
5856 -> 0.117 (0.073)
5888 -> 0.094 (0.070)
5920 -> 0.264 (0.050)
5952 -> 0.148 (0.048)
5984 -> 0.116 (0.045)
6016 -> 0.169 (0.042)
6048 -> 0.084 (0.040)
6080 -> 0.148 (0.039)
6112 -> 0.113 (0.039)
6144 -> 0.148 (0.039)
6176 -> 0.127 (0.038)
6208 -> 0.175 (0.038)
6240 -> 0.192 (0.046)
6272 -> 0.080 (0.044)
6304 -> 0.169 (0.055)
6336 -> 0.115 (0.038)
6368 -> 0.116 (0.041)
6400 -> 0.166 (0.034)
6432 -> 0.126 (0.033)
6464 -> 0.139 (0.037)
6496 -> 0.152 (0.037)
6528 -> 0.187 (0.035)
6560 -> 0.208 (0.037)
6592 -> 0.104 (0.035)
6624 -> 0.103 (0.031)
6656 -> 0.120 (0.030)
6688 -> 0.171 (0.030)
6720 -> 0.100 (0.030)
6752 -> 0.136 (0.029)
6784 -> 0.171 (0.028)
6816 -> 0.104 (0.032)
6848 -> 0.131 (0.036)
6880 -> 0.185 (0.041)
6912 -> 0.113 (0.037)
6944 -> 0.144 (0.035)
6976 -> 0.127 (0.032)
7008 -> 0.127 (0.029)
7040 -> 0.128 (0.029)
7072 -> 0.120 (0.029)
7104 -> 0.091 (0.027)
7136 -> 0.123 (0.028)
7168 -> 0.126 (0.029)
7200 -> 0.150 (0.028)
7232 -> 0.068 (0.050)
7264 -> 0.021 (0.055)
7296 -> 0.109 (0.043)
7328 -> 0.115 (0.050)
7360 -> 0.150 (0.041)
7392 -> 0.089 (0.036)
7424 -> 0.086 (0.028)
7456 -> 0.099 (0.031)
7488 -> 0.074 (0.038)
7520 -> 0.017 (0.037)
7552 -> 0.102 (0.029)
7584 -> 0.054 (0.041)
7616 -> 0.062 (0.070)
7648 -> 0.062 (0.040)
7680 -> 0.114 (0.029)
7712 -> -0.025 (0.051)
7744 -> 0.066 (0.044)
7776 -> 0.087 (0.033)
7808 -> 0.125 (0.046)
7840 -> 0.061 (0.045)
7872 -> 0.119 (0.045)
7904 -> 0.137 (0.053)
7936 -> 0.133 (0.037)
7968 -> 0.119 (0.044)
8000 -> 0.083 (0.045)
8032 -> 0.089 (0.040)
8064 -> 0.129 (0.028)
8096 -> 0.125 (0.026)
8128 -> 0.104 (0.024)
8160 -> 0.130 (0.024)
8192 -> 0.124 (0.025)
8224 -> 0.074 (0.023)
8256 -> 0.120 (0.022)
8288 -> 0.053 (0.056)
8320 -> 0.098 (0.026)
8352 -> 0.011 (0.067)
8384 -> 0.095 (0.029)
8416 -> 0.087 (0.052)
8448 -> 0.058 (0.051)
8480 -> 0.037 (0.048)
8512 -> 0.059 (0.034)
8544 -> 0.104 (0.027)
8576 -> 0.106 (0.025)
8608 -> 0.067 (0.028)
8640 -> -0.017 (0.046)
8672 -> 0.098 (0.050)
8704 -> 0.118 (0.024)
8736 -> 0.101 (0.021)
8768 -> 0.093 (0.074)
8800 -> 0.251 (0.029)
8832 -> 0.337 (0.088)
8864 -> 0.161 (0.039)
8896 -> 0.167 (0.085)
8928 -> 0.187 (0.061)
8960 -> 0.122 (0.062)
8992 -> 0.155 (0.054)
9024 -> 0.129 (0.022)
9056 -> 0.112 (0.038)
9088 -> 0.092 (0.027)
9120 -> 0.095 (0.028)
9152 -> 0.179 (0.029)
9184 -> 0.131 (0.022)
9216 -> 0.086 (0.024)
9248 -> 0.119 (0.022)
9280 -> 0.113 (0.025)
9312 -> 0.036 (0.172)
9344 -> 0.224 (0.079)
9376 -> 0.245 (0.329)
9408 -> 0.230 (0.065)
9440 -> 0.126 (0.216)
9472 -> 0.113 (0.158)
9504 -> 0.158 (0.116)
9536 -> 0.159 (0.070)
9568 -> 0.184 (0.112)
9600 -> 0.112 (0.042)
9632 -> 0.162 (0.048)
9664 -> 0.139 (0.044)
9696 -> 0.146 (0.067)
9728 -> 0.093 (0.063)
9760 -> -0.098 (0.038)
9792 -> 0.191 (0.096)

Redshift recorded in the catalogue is 1.36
